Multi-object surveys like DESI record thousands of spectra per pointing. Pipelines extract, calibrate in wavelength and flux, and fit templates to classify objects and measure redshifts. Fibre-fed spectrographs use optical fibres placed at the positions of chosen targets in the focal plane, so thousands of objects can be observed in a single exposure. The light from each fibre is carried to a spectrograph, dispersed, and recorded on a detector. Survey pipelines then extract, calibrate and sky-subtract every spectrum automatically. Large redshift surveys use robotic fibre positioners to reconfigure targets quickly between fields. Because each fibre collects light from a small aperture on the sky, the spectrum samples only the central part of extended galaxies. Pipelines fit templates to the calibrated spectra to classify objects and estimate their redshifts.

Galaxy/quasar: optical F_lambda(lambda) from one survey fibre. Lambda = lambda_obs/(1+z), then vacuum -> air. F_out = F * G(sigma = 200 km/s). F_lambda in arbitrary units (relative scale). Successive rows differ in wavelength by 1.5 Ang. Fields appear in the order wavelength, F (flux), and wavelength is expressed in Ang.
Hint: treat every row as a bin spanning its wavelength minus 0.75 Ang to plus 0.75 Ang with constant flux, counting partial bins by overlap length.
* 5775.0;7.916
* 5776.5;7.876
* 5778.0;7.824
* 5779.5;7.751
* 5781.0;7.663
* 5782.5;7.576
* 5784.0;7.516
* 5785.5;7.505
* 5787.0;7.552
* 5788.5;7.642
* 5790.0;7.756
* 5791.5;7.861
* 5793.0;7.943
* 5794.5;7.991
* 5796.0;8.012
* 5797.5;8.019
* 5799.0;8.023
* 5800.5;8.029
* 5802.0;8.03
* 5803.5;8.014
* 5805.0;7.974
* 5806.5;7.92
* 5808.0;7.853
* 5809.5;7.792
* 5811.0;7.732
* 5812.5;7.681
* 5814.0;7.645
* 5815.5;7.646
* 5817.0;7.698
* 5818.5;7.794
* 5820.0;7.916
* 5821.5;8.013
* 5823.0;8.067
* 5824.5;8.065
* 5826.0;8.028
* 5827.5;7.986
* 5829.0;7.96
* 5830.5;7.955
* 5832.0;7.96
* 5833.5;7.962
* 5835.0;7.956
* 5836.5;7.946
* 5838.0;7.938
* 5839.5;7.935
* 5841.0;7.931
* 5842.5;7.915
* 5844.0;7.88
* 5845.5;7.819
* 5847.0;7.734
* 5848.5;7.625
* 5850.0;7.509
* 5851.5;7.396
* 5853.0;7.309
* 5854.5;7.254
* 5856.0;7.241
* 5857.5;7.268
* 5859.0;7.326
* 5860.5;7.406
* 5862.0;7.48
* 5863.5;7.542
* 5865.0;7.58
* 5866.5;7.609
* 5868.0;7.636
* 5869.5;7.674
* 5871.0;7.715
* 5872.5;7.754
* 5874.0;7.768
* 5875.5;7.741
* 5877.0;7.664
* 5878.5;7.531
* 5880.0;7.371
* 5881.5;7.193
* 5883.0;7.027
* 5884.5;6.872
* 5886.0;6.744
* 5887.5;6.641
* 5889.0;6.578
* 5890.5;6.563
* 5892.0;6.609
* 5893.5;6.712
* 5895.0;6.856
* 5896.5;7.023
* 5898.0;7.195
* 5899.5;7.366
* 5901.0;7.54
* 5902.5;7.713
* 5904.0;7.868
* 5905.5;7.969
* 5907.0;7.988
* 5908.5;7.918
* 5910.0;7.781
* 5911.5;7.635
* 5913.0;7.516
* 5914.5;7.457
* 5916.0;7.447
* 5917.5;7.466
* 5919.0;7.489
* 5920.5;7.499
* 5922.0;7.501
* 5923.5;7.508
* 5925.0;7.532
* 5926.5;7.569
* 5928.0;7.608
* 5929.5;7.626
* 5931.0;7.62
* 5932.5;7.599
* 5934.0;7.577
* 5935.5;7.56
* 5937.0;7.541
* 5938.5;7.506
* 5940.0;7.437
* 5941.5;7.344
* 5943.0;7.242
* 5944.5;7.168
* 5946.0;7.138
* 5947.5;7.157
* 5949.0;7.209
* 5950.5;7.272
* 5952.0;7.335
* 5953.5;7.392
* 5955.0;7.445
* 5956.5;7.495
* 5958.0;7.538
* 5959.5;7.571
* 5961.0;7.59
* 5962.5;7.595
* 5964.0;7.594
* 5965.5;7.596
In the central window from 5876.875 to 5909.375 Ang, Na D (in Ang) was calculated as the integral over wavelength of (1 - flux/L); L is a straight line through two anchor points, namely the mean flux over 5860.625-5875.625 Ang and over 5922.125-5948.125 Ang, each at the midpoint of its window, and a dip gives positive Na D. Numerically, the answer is 1.5 Ang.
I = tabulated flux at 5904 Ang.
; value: 7.868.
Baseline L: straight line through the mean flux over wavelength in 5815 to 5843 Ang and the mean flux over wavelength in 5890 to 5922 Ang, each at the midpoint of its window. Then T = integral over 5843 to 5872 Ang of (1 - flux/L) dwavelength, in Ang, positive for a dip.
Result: 0.8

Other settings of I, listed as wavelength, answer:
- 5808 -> 7.853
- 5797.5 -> 8.019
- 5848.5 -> 7.625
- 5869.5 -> 7.674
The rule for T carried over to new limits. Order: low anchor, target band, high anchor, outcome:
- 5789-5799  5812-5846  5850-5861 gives -1.43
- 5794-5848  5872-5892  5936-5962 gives 1.30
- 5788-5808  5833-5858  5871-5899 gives -0.63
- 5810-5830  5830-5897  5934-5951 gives 2.03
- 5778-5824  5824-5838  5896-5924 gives -0.40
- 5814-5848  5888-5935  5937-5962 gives 0.71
